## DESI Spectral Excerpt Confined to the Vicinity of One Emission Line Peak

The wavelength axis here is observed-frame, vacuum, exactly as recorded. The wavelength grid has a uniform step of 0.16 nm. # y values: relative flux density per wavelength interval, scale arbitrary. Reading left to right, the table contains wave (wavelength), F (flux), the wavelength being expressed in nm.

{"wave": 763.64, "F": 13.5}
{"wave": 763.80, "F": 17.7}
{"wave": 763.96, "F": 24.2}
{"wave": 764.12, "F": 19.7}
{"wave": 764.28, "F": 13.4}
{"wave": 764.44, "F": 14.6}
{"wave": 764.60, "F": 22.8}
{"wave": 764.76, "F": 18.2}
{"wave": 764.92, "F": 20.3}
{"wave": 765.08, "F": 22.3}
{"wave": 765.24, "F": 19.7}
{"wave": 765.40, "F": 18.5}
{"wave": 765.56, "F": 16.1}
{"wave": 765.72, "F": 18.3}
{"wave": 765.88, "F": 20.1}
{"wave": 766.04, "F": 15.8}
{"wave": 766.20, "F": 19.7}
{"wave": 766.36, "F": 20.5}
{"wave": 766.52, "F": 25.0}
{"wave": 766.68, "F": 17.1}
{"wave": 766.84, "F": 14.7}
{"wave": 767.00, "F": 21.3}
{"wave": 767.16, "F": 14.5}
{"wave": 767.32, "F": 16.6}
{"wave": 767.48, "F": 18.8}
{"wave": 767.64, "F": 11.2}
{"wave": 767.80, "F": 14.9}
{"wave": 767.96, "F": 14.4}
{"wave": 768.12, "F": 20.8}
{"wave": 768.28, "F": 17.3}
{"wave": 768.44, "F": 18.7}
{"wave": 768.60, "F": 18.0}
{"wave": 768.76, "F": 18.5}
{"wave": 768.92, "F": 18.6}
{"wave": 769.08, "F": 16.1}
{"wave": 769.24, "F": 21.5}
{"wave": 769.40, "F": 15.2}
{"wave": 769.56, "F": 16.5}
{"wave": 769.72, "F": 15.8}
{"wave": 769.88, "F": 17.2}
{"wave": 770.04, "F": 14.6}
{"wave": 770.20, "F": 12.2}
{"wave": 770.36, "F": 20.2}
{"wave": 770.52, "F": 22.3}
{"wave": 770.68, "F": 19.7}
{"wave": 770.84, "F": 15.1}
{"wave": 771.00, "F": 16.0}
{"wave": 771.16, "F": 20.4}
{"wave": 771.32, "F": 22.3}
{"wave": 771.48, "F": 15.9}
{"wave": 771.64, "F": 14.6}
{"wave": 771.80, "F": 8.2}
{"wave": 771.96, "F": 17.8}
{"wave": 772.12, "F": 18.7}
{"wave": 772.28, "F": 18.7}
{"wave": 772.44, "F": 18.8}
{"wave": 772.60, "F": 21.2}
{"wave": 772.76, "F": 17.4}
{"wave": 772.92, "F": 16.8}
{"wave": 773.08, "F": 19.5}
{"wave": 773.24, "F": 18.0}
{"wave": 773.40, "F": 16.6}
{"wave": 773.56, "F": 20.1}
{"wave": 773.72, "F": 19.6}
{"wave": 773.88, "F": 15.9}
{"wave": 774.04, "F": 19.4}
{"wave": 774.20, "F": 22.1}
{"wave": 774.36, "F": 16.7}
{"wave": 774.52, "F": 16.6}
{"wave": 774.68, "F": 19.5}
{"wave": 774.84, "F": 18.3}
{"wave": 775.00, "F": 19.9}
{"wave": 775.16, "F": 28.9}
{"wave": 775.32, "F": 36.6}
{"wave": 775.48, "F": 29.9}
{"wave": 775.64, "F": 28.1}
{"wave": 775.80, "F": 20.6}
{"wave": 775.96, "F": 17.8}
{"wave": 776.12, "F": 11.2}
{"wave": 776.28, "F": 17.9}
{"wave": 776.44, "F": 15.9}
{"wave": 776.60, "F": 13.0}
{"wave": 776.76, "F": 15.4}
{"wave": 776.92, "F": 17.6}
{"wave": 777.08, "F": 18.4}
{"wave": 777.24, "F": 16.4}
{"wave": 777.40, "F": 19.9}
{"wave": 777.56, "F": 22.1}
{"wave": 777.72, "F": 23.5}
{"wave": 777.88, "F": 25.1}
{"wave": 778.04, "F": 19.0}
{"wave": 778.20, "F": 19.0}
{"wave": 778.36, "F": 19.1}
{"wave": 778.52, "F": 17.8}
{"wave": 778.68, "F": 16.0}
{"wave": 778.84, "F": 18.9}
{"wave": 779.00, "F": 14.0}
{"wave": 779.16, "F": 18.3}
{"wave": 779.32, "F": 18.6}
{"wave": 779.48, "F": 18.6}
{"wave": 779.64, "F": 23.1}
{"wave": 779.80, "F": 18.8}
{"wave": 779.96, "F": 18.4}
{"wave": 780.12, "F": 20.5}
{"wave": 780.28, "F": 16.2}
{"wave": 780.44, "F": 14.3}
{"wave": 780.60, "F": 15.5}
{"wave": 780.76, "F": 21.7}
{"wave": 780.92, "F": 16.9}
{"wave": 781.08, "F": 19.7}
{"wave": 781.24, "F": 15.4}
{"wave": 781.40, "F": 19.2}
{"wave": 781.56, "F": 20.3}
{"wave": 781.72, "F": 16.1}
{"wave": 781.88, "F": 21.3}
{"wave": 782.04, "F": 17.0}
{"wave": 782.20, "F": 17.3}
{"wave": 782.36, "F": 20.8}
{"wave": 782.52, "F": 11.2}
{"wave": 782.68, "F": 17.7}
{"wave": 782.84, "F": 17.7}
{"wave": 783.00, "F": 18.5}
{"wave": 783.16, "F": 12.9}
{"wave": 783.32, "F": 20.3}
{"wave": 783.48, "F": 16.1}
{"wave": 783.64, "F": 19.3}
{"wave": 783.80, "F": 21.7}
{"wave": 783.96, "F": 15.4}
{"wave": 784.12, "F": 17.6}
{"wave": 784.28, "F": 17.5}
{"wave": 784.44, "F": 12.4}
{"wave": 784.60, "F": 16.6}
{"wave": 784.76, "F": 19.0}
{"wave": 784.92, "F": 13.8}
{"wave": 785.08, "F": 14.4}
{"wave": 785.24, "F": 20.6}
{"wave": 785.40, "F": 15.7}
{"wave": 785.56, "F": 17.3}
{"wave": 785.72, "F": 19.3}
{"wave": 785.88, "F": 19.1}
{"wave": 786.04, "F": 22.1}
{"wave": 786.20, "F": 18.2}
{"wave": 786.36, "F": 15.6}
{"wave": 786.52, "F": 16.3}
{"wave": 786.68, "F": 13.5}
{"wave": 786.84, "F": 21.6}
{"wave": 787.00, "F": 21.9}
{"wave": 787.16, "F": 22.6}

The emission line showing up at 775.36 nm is Halpha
